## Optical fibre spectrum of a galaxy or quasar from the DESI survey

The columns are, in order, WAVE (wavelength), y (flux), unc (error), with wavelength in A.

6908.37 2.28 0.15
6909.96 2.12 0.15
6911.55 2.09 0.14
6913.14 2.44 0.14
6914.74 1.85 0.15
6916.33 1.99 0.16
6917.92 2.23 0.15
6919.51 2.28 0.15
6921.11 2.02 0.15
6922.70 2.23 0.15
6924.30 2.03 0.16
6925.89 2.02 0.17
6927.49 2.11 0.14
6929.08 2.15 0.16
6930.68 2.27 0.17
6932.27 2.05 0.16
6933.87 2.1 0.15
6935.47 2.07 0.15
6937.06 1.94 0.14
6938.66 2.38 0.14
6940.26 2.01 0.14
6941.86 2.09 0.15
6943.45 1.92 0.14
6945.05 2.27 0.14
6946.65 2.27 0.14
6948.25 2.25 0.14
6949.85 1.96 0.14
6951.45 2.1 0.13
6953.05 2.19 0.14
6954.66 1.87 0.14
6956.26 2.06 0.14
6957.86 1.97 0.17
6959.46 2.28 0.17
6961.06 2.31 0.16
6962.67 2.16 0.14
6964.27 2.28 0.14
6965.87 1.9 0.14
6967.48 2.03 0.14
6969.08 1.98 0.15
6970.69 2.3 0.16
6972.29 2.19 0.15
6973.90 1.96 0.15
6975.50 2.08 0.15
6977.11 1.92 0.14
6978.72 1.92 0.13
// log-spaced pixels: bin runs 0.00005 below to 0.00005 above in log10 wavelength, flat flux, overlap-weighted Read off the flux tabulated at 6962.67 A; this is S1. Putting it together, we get 2.16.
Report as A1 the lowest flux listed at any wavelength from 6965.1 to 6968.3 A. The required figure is 1.9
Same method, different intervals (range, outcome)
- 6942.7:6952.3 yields 1.92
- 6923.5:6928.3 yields 2.02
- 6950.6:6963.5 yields 1.87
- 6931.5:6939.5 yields 1.94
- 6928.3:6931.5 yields 2.15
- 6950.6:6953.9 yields 2.1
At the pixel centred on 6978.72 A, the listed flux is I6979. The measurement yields 1.92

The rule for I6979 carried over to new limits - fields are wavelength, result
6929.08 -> 2.15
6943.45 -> 1.92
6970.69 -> 2.3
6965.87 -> 1.9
